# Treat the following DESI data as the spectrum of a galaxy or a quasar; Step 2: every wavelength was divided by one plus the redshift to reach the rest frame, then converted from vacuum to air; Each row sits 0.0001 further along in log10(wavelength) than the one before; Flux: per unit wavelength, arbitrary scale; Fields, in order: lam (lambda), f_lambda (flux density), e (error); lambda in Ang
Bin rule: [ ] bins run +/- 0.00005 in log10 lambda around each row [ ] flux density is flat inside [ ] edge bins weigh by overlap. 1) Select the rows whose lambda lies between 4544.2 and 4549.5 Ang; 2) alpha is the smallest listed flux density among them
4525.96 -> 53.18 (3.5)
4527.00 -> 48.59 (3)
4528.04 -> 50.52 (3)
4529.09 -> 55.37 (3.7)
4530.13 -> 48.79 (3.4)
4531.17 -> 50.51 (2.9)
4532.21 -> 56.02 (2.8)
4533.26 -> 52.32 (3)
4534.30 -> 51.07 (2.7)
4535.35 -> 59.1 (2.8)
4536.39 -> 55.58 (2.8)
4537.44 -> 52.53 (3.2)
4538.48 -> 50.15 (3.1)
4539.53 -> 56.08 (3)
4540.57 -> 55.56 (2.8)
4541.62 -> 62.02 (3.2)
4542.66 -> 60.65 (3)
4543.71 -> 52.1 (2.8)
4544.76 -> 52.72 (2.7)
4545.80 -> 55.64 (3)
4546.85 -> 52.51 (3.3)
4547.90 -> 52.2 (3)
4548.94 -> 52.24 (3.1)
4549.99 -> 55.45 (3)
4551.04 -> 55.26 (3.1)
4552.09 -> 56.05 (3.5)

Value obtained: 52.2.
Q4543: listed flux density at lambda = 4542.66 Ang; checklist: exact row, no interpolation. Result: 60.65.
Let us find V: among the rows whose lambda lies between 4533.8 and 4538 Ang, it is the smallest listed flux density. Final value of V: 51.07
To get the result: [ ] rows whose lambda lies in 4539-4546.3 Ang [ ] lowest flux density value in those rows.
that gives 52.1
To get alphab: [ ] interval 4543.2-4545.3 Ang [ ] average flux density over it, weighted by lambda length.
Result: 52.5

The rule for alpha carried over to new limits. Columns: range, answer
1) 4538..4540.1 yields 50.15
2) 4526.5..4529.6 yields 48.59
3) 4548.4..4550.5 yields 52.24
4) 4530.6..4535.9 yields 50.51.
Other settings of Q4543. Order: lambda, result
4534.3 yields 51.07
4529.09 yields 55.37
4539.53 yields 56.08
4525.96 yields 53.18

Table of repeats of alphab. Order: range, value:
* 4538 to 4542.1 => 55.9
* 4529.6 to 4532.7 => 51.9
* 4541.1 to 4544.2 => 58.4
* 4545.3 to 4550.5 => 53.6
